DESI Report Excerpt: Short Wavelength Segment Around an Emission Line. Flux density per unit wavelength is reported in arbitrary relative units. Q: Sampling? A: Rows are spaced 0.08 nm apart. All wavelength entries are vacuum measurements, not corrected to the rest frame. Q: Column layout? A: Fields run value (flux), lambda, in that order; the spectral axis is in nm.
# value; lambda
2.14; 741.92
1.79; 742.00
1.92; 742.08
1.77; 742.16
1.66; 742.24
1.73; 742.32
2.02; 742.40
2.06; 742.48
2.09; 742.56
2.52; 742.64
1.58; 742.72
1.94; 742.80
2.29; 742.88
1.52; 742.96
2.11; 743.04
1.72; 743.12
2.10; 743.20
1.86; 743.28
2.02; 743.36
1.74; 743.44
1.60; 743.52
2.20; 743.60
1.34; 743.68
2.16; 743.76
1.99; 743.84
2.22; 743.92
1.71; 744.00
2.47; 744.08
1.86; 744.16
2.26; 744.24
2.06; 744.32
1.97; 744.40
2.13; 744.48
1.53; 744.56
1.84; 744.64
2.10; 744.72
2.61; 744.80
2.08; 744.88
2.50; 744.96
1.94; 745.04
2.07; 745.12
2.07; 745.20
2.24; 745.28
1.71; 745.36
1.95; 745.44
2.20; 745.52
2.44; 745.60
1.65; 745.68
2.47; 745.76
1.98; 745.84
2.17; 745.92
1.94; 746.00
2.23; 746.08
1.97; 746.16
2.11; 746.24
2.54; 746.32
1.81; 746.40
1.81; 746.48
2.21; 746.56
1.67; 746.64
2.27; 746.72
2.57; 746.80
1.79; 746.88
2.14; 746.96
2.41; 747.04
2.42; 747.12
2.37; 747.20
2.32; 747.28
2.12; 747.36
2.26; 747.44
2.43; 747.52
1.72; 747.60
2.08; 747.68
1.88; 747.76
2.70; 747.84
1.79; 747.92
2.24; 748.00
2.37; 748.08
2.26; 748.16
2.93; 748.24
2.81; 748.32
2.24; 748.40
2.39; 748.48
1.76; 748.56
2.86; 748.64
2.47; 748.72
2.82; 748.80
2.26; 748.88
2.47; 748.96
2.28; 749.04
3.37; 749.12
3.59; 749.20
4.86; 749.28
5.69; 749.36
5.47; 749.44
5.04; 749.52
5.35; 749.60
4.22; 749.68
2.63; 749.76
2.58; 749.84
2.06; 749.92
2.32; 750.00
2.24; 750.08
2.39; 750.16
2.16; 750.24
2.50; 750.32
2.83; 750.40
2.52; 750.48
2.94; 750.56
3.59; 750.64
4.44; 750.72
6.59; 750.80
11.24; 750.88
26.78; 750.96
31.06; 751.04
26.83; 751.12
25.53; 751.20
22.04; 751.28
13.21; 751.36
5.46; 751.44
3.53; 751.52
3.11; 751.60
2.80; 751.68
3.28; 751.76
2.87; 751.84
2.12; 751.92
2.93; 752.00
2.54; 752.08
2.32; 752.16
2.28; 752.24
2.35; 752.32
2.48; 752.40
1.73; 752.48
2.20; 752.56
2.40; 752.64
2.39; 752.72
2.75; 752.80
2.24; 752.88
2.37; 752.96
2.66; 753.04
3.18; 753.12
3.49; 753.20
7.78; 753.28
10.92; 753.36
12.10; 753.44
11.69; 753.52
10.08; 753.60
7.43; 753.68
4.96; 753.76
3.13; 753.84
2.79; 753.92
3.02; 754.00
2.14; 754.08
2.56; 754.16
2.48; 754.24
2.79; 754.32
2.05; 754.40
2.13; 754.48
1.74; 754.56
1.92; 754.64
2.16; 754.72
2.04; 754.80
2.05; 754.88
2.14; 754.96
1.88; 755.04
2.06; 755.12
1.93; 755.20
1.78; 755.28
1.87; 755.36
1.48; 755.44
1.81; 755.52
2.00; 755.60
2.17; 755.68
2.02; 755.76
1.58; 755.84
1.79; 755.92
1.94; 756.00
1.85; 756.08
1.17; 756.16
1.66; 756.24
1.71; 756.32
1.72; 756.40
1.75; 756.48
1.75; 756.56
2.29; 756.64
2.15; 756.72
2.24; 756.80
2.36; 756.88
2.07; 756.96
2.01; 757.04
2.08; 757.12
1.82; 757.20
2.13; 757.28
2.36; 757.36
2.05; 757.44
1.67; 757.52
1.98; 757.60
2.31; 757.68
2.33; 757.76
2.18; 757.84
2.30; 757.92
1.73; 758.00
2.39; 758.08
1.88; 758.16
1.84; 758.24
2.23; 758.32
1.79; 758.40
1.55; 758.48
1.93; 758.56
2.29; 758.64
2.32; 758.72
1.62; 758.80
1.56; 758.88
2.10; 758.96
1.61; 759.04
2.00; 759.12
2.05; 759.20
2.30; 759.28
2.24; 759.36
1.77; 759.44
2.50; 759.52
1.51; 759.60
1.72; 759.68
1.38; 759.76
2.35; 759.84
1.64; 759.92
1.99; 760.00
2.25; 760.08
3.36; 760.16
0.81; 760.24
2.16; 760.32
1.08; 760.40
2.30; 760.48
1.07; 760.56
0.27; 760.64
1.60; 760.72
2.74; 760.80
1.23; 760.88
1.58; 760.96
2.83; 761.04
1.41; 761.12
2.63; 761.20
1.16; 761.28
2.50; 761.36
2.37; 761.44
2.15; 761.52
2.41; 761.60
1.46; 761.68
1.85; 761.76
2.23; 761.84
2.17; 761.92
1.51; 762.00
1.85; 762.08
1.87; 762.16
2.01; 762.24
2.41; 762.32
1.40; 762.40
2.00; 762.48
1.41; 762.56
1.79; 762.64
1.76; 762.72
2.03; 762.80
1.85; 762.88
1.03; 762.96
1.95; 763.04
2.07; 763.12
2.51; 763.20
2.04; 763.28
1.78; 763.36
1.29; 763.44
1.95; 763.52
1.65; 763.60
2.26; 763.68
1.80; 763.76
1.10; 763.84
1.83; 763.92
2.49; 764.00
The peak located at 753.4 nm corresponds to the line [N II] 6583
